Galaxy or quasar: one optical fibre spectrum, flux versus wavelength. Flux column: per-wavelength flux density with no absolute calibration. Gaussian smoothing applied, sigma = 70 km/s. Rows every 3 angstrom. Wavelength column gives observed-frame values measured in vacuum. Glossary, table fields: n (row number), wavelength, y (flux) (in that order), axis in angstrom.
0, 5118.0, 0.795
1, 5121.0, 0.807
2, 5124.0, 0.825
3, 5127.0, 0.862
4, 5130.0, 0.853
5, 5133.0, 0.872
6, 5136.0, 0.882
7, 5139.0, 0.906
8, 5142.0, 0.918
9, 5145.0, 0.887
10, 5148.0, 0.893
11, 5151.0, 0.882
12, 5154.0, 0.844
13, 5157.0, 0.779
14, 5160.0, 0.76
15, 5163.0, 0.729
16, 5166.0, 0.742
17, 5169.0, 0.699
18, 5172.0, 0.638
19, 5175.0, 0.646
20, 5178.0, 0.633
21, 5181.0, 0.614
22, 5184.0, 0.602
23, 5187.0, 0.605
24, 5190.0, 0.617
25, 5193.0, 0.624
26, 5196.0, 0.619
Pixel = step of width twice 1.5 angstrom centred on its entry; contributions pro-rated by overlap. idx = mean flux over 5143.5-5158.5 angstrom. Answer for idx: 0.857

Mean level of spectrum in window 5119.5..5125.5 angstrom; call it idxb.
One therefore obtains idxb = 0.816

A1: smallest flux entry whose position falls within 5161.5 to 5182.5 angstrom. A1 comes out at 0.614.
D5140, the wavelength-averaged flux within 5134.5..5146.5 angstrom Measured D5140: 0.898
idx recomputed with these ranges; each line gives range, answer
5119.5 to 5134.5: 0.844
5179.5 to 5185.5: 0.608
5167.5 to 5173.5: 0.668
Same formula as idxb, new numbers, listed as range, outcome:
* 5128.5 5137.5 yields 0.869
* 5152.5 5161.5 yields 0.794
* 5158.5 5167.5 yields 0.744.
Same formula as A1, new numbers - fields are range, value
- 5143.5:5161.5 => 0.76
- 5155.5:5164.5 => 0.729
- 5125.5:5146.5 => 0.853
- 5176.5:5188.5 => 0.602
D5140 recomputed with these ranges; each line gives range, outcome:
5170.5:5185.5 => 0.627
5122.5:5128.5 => 0.844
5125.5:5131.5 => 0.857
